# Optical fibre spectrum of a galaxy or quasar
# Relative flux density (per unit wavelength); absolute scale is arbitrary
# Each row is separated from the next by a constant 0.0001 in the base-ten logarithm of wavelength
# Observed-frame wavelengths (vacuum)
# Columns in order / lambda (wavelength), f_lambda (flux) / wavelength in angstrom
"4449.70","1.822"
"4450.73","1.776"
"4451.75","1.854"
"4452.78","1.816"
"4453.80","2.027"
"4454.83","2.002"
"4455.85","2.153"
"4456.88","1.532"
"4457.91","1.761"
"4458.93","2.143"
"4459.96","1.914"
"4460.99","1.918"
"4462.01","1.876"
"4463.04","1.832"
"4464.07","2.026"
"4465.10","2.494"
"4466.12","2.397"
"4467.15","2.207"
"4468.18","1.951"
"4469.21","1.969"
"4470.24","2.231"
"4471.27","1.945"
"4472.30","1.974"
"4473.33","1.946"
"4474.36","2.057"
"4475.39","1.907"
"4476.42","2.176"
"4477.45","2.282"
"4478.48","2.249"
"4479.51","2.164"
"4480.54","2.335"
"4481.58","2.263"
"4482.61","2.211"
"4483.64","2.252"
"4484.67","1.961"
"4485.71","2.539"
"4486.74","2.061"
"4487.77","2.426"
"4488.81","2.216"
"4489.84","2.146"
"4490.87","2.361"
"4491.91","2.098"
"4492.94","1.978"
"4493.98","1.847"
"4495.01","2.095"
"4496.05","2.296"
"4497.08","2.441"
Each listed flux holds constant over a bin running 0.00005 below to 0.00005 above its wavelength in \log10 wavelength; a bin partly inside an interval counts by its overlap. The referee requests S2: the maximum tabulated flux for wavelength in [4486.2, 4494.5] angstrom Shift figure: 2.426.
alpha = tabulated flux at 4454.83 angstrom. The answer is 2.002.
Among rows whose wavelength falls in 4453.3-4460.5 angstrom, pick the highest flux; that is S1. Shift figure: 2.153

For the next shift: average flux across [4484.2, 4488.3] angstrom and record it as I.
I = 2.25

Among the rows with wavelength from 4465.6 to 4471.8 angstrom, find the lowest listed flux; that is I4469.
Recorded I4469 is 1.945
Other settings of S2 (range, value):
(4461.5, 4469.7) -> 2.494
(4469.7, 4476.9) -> 2.231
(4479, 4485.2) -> 2.335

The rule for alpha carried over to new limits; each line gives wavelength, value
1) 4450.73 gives 1.776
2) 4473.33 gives 1.946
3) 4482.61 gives 2.211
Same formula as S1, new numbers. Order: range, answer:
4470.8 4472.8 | 1.974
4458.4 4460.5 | 2.143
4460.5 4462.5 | 1.918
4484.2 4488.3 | 2.539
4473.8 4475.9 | 2.057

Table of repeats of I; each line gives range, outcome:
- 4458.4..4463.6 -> 1.94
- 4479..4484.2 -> 2.24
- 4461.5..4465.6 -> 2.05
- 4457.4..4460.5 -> 1.94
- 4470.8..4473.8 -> 1.96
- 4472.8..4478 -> 2.08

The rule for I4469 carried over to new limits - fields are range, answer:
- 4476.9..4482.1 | 2.164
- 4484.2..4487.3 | 1.961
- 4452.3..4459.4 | 1.532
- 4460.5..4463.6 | 1.832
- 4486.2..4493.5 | 1.978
